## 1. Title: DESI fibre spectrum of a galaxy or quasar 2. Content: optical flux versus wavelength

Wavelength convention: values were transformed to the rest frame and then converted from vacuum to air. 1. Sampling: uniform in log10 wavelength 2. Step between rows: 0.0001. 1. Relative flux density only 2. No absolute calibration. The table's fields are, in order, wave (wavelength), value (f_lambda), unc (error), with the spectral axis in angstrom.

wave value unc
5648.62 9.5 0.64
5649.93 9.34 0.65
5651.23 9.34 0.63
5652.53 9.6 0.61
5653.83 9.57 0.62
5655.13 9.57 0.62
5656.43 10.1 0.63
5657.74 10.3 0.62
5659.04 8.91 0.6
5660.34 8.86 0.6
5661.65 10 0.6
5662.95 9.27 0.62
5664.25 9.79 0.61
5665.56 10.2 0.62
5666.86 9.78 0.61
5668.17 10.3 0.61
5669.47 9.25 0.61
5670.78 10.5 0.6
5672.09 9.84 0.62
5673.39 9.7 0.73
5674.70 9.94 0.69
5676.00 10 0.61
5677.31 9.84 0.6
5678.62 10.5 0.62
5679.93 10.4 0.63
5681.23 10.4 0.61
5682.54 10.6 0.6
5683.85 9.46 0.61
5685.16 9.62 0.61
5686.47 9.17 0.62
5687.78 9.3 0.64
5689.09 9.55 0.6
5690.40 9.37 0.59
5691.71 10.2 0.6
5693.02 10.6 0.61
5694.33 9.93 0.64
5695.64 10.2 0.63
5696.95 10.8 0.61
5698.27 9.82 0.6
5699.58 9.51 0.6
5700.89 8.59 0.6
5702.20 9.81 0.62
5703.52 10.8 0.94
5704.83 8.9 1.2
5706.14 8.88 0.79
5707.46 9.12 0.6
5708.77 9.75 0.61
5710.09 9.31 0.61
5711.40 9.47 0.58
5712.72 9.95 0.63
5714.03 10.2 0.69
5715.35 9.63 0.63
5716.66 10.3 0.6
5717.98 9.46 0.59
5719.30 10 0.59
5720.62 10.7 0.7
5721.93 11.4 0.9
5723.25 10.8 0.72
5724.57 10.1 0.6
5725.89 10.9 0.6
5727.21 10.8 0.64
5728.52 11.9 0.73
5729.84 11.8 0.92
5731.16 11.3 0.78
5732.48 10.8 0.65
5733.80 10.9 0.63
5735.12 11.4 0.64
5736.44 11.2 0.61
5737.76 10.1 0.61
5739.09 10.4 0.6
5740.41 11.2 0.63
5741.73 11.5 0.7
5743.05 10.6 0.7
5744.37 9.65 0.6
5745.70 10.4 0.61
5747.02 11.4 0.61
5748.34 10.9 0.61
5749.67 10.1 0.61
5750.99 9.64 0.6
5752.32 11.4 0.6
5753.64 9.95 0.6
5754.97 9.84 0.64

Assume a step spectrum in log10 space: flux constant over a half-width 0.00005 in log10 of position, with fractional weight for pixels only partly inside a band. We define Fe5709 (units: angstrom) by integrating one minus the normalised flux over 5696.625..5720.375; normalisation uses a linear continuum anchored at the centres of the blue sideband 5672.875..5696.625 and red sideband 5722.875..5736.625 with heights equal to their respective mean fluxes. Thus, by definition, 1.9 angstrom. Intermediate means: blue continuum 9.95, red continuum 11.1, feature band 9.68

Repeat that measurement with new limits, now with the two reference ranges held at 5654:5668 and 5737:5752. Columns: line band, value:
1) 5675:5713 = 0.92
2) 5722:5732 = -0.70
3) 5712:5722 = 0.14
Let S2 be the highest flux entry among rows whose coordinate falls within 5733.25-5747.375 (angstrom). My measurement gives 11.5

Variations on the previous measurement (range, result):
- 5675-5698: 10.8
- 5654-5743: 11.9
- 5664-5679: 10.5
